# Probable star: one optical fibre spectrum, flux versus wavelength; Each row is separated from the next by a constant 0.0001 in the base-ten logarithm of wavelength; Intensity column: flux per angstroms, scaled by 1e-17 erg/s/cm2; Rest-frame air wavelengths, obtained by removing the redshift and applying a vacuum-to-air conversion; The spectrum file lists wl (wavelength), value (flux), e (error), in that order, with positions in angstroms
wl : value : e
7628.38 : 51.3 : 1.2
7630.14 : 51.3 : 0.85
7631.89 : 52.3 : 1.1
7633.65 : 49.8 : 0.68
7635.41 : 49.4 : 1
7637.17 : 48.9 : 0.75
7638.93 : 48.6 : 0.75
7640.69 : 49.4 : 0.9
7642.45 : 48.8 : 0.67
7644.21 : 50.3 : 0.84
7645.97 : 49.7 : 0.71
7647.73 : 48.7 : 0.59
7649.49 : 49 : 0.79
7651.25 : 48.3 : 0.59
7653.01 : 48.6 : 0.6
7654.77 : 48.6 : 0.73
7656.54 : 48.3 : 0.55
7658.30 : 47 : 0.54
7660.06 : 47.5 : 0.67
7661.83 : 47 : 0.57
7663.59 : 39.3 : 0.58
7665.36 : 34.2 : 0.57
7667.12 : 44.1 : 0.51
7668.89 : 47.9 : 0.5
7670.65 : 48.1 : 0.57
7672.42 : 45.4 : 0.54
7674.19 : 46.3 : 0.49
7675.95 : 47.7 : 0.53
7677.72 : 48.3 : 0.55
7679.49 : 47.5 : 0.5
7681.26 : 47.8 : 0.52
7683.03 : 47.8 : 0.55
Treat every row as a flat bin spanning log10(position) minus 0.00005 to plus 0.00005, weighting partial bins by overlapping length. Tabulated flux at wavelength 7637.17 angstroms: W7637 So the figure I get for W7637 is 48.9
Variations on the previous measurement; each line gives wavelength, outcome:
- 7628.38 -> 51.3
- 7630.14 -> 51.3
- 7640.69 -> 49.4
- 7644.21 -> 50.3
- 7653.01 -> 48.6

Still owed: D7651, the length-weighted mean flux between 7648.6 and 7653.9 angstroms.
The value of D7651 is 48.7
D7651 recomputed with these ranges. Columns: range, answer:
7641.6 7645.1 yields 49.6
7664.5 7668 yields 39.2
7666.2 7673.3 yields 46.3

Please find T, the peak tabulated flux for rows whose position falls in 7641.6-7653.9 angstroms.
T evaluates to 50.3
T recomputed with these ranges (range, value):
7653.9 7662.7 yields 48.6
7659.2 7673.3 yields 48.1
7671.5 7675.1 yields 46.3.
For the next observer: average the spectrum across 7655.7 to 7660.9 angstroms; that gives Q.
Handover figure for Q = 47.7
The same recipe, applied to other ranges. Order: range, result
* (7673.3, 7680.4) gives 47.4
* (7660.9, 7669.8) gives 42.5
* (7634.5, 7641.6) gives 49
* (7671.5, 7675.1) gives 45.9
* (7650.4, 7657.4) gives 48.4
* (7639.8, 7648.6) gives 49.4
